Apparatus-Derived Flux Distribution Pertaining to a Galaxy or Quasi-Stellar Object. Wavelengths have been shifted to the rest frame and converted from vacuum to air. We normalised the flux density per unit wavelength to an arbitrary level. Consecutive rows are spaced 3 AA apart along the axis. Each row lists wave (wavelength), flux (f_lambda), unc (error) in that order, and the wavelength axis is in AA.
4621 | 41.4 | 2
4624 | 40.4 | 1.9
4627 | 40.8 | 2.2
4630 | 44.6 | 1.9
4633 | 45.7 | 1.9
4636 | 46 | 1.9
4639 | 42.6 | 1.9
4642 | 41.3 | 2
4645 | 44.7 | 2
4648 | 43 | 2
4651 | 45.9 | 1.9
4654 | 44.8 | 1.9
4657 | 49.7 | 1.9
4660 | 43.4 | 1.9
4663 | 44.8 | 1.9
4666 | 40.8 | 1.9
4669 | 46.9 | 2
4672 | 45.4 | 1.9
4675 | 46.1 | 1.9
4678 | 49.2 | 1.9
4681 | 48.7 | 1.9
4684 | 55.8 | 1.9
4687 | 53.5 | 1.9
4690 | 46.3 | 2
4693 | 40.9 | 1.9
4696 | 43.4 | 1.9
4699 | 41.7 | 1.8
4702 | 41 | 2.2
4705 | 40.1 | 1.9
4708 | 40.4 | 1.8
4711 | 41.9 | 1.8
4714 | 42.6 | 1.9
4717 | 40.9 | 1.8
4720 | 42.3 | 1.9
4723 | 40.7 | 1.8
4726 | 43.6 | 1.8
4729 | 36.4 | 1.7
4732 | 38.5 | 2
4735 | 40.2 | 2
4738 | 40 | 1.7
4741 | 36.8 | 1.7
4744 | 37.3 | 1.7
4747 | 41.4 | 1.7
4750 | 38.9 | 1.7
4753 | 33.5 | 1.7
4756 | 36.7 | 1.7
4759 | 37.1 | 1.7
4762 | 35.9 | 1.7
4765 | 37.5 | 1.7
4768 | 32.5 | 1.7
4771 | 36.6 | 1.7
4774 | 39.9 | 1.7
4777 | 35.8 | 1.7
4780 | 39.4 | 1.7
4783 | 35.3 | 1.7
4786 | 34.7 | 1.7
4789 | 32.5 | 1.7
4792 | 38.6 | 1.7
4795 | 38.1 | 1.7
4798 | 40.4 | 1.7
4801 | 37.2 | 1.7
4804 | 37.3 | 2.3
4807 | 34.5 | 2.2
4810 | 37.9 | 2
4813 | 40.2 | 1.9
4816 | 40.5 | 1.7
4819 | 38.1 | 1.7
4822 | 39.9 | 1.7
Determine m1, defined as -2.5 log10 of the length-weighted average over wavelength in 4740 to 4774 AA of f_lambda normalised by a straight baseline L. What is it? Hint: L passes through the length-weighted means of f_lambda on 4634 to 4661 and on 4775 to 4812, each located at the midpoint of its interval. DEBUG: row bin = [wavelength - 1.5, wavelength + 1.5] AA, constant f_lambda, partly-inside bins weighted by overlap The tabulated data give 0.06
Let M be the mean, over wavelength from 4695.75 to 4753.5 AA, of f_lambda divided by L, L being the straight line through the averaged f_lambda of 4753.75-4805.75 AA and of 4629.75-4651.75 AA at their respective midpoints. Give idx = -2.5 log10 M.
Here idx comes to -0.01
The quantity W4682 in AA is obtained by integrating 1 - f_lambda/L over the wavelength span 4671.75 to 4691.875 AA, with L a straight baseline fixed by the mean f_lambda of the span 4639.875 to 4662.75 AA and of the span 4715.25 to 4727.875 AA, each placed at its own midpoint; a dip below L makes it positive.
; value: -2.8 AA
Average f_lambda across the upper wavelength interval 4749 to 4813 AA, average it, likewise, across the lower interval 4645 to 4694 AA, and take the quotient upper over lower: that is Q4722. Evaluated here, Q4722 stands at 0.79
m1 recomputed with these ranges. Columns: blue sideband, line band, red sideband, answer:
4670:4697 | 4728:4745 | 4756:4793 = 0.08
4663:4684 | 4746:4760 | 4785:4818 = 0.10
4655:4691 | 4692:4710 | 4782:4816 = 0.10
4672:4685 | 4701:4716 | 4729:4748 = 0.07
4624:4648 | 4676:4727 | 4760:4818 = -0.09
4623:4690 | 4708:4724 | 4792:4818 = 0.03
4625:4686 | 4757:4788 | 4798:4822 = 0.10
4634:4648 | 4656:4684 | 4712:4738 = -0.10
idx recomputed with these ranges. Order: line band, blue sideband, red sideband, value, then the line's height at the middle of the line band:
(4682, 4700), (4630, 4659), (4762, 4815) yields -0.12 mag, 42.3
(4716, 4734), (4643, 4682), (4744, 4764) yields -0.01 mag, 39.9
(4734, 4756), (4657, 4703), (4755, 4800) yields 0.05 mag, 39.8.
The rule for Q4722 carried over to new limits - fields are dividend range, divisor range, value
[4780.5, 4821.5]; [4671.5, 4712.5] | 0.83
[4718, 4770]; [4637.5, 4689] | 0.83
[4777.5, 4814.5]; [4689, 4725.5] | 0.89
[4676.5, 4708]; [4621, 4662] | 1.04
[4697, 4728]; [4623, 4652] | 0.95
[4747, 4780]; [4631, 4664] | 0.82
